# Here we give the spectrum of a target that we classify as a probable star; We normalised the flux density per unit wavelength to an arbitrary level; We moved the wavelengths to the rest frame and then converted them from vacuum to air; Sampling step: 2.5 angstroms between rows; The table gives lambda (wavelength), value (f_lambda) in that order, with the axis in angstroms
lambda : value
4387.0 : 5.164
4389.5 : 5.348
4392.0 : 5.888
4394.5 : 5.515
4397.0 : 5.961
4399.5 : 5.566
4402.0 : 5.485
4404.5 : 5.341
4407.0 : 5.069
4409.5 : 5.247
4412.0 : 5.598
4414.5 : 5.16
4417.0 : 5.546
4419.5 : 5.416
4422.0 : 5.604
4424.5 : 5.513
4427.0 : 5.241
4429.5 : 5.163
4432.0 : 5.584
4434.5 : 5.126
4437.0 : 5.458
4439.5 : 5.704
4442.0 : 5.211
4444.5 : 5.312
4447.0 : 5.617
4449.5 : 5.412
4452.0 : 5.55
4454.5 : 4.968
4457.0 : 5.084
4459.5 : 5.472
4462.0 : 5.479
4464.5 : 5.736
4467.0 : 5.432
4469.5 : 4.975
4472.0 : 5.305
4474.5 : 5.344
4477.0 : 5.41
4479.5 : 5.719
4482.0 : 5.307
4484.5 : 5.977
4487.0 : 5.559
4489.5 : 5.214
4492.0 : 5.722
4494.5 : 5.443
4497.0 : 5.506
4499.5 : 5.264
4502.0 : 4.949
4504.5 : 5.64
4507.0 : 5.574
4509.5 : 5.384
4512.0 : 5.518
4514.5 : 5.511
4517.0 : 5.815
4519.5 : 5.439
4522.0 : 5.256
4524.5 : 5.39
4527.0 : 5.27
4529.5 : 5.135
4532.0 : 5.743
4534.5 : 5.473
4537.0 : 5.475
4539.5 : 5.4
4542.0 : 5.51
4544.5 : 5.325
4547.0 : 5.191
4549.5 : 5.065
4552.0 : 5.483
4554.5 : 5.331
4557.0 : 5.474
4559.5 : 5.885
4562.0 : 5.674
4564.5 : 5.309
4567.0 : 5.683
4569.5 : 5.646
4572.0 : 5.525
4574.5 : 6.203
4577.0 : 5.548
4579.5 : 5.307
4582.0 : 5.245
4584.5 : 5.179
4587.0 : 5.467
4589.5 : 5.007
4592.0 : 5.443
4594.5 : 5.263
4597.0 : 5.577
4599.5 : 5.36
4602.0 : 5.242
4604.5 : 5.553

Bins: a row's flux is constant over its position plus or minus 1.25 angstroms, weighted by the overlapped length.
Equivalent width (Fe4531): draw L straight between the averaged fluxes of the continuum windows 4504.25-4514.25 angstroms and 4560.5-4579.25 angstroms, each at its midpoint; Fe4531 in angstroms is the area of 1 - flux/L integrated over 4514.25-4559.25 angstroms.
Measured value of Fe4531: 1.3 angstroms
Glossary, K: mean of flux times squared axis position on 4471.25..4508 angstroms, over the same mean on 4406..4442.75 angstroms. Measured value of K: 1.05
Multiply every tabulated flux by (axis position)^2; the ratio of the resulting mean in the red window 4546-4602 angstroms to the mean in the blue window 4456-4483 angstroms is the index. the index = 1.1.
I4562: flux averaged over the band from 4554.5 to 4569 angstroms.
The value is 5.58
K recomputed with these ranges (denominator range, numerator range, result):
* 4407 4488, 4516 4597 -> 1.06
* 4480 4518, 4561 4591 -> 1.03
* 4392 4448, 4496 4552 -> 1.04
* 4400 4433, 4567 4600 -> 1.09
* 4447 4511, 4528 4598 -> 1.04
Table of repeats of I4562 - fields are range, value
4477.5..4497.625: 5.55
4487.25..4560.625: 5.43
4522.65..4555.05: 5.37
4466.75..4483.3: 5.35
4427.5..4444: 5.37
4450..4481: 5.37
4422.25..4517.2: 5.42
